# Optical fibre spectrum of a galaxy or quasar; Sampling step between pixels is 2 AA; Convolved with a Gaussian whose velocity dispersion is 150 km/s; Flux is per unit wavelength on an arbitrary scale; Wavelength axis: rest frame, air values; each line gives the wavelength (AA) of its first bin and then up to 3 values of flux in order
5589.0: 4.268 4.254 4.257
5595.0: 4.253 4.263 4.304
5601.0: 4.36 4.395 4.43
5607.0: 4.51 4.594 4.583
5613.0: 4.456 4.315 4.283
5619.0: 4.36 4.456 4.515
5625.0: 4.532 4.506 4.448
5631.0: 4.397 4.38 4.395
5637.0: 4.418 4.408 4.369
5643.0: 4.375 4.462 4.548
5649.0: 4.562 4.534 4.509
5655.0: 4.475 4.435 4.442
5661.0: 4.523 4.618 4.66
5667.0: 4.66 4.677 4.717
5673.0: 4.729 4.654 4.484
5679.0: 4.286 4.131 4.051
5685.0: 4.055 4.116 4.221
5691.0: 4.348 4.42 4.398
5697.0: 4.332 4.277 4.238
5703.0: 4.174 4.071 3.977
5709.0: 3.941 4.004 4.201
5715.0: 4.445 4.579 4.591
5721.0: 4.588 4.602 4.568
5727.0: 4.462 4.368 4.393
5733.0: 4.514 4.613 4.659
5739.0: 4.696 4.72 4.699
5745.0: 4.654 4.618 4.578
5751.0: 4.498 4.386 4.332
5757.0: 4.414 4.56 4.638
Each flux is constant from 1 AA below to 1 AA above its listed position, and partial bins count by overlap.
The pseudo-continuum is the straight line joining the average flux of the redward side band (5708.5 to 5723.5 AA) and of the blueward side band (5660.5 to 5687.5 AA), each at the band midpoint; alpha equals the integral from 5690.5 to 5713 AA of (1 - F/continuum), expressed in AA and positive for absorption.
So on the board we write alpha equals 1.1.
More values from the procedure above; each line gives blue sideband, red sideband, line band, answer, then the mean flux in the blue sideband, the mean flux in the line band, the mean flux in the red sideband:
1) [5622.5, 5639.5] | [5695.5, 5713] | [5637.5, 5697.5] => -2.09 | 4.44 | 4.44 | 4.14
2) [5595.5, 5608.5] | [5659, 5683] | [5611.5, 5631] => -0.04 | 4.38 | 4.43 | 4.53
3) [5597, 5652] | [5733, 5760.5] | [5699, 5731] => 1.51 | 4.44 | 4.32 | 4.57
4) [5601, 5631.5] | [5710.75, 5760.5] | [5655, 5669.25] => -0.27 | 4.45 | 4.56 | 4.52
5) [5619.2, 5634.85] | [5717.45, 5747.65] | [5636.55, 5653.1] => 0.04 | 4.45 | 4.46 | 4.58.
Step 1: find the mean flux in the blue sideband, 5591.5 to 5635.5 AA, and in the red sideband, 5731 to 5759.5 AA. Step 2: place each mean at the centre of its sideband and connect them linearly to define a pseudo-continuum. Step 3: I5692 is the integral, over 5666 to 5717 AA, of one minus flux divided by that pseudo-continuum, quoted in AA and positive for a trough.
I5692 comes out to 2.1 AA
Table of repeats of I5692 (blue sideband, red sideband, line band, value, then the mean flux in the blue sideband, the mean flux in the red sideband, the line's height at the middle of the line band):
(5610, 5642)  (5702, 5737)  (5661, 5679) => -0.9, 4.43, 4.37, 4.4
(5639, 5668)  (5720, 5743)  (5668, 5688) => 0.6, 4.51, 4.57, 4.53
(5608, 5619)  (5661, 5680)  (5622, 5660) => 0.5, 4.44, 4.6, 4.52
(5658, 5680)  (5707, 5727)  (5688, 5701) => 0.4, 4.59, 4.37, 4.47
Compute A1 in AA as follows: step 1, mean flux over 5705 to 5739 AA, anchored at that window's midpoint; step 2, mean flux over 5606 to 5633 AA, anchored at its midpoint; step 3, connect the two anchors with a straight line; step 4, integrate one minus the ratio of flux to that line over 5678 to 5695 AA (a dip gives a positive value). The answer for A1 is 0.8 AA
